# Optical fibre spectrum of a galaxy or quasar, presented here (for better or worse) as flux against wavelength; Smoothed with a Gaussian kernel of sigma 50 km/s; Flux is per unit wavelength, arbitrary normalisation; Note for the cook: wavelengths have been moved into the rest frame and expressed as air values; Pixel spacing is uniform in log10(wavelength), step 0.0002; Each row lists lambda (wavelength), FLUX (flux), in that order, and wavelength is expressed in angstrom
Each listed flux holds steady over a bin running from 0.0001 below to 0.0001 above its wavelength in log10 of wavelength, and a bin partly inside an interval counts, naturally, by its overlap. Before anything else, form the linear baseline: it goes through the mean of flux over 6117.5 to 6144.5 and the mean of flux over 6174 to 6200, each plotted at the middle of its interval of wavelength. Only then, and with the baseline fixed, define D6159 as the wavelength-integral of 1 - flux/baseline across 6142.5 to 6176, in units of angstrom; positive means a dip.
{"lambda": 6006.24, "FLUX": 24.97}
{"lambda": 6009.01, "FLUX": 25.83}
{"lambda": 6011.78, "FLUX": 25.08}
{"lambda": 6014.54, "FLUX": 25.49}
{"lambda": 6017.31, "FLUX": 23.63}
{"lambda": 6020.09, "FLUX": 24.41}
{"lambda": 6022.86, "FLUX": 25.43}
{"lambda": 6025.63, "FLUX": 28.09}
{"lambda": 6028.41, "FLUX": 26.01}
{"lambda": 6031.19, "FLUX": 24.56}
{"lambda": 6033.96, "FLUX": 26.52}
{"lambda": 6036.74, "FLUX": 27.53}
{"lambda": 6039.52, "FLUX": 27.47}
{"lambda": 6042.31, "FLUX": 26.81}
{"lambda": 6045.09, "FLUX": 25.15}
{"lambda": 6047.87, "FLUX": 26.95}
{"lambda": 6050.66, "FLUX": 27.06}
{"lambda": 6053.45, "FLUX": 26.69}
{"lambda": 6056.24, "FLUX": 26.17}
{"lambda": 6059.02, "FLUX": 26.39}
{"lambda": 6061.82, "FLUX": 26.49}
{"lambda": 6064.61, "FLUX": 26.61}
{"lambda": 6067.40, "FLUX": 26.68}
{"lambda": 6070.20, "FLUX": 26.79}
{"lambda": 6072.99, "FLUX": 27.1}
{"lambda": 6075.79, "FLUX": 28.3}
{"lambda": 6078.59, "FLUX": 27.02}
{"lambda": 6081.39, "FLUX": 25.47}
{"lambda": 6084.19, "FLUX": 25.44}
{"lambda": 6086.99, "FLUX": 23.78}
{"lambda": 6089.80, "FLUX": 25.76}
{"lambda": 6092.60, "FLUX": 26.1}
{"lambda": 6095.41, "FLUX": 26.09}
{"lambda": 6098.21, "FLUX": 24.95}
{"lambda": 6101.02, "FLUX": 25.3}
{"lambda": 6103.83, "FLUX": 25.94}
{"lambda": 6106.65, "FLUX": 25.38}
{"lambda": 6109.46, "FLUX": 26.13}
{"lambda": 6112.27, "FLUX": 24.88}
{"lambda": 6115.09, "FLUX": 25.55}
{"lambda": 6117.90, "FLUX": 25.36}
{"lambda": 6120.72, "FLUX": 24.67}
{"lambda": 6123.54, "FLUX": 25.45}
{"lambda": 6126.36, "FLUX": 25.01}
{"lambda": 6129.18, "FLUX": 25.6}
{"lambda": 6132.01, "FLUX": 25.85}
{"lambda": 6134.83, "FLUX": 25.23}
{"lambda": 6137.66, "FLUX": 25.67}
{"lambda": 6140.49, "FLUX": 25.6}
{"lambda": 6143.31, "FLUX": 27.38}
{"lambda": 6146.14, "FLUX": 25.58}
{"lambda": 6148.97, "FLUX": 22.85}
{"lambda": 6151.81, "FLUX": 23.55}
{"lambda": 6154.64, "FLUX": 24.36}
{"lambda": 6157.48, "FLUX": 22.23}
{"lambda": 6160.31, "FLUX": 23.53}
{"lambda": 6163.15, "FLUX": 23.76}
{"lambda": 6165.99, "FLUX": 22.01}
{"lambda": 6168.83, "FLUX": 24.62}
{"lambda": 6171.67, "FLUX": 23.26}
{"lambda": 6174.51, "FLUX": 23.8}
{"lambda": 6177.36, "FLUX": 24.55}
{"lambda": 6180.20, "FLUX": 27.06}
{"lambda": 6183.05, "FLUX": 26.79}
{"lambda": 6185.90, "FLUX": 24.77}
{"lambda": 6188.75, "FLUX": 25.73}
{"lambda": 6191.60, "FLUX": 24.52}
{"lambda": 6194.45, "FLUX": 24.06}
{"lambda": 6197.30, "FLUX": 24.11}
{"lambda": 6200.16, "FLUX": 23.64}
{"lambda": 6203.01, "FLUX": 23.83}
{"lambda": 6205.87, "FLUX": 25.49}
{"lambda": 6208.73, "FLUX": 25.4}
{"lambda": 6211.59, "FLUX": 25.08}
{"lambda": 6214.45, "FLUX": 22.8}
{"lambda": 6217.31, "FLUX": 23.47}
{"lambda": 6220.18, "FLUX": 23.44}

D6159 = 1.9 angstrom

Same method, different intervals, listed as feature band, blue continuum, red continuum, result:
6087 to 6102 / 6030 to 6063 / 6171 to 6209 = 0.3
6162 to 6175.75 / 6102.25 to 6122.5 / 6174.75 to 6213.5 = 0.9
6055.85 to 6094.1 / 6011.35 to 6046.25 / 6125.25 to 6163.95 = -1.3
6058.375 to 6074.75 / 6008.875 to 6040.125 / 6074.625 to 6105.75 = -0.6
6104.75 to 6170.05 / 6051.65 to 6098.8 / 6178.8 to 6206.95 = 2.0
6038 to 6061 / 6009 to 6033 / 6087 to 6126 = -1.1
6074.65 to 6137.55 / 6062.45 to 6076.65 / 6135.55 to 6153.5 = 1.2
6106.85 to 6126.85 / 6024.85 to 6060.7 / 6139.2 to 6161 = -0.2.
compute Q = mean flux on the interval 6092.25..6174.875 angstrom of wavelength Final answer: 24.9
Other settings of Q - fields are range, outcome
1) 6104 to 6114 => 25.5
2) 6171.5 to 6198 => 25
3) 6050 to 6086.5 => 26.6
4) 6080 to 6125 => 25.4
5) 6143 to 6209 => 24.4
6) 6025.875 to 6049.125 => 26.5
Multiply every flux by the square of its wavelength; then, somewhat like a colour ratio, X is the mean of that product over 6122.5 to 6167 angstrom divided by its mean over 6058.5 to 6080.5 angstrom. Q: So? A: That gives 0.94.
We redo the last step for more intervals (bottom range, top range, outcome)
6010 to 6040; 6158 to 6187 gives 0.99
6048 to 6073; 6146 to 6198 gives 0.94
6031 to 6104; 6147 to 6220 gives 0.96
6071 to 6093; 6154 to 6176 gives 0.92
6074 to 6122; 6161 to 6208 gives 0.98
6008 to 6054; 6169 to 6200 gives 1.00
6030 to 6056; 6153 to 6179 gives 0.93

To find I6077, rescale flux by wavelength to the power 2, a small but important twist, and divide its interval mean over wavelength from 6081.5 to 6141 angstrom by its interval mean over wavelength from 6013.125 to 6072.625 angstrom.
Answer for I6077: 1.0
